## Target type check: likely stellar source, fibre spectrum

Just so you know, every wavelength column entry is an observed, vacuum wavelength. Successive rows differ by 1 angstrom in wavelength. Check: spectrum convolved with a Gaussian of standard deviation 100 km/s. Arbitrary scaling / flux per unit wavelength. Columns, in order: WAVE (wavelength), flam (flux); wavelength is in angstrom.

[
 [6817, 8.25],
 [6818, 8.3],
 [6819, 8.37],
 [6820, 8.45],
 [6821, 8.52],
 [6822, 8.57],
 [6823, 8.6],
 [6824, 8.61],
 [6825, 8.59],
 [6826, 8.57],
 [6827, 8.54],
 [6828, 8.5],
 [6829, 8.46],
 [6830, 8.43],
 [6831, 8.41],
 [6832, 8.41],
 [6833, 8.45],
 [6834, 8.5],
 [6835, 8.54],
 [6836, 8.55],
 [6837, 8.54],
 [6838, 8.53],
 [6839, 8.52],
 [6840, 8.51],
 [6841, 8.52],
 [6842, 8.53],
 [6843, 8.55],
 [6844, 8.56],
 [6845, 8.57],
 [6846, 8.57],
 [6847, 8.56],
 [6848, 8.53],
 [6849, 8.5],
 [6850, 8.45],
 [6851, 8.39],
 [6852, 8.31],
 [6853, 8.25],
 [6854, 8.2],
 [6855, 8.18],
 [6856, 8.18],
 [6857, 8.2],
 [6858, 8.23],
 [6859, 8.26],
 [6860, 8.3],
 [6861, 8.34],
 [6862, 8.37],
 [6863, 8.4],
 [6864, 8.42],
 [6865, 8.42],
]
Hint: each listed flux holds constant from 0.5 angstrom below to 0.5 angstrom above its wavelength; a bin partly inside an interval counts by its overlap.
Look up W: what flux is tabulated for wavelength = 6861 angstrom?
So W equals 8.34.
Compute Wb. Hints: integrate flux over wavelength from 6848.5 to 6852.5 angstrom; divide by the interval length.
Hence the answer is 8.41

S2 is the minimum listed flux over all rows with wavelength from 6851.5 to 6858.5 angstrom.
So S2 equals 8.18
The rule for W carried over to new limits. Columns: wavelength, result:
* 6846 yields 8.57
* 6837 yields 8.54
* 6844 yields 8.56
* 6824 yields 8.61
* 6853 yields 8.25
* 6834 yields 8.5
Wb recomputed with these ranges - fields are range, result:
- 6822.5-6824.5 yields 8.61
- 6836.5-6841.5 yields 8.52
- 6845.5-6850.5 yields 8.52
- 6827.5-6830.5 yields 8.46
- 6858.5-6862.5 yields 8.32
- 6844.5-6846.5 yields 8.57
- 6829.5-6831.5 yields 8.42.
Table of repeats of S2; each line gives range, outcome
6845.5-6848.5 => 8.53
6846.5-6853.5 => 8.25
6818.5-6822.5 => 8.37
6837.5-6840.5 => 8.51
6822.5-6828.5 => 8.5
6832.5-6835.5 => 8.45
